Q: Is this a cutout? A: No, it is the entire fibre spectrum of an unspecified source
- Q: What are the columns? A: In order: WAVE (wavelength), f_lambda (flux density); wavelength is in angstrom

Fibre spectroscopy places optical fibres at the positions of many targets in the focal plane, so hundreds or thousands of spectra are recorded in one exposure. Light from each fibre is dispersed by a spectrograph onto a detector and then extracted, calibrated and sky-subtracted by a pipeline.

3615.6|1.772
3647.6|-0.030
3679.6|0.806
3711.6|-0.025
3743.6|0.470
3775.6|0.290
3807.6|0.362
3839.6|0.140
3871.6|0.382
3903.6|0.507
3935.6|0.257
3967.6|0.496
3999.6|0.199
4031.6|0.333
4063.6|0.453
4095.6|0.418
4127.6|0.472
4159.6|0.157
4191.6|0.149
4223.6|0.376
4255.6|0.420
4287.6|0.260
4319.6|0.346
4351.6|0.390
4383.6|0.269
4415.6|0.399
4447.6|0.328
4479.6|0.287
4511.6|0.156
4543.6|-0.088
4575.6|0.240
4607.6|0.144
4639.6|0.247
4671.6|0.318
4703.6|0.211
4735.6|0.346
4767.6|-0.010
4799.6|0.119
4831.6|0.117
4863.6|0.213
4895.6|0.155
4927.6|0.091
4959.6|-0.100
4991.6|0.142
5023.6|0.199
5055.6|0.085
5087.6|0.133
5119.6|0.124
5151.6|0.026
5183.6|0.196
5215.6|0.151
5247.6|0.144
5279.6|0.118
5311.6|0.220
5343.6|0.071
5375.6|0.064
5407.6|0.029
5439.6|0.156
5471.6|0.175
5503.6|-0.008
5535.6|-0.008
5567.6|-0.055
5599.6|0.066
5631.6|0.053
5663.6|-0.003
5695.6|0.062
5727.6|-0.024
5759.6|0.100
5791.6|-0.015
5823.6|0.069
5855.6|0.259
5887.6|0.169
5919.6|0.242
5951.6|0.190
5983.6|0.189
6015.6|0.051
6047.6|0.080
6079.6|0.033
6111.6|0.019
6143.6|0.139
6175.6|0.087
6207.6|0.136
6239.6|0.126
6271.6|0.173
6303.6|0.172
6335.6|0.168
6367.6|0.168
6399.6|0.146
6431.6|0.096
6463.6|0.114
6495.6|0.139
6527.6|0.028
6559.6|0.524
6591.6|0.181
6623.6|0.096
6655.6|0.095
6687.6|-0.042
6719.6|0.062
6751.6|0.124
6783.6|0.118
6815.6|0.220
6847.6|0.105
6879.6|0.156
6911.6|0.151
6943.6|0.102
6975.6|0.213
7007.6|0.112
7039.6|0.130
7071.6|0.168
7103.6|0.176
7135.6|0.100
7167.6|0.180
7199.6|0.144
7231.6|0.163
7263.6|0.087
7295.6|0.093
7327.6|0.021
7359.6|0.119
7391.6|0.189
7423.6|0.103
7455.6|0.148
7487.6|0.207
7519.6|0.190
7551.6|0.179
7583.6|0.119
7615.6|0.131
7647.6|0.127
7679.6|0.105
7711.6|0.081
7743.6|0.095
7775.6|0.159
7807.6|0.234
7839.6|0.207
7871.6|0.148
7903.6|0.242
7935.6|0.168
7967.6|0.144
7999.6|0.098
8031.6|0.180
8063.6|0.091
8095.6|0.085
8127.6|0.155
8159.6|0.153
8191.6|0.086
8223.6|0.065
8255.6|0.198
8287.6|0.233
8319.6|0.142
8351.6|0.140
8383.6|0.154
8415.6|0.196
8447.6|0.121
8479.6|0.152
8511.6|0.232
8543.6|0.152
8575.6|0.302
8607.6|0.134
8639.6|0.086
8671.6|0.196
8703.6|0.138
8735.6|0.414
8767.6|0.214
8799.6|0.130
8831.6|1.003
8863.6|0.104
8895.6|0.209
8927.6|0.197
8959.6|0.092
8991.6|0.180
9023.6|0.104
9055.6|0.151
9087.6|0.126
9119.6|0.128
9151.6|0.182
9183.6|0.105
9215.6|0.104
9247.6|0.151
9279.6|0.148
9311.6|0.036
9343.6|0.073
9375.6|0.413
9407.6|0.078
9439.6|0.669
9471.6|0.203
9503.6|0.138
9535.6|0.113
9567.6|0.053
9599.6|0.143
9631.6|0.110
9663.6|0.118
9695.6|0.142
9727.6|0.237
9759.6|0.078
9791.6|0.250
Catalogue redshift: 0.761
